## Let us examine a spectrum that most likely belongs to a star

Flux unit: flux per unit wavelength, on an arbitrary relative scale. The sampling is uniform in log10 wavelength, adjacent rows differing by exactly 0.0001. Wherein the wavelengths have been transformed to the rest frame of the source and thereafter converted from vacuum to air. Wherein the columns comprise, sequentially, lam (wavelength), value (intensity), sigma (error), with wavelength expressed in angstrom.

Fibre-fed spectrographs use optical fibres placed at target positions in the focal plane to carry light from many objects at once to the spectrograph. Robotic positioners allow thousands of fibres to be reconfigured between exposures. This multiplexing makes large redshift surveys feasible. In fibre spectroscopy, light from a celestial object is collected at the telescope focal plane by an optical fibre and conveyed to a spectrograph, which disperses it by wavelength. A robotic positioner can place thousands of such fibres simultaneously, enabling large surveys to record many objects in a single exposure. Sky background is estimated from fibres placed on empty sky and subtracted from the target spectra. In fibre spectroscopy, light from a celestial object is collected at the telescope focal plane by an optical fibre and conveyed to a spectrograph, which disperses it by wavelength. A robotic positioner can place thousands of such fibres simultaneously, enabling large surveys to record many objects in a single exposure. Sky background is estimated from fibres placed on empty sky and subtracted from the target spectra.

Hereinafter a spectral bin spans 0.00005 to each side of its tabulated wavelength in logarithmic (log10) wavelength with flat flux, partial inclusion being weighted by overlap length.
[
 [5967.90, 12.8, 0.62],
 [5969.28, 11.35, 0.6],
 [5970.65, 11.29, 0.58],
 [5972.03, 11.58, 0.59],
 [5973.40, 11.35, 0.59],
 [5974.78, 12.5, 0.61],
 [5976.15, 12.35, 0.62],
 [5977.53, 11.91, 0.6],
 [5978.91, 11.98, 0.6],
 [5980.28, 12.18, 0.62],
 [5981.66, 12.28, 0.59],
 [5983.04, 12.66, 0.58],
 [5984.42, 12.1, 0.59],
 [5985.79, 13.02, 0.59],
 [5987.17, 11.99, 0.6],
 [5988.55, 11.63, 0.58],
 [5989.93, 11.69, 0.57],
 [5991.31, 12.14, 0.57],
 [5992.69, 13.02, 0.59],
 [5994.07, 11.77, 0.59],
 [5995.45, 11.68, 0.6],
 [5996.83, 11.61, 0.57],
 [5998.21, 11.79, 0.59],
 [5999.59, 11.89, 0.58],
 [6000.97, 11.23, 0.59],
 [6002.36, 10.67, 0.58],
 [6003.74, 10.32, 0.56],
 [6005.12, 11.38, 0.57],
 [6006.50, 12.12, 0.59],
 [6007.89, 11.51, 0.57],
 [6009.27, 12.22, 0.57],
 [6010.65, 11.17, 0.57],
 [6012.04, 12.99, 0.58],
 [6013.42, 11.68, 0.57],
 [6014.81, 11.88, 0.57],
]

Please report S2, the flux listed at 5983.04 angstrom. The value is 12.66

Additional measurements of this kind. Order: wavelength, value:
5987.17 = 11.99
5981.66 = 12.28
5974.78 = 12.5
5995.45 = 11.68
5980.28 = 12.18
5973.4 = 11.35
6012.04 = 12.99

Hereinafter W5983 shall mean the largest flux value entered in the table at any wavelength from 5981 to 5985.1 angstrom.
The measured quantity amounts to 12.66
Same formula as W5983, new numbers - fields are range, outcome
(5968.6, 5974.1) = 11.58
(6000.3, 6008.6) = 12.12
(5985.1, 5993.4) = 13.02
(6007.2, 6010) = 12.22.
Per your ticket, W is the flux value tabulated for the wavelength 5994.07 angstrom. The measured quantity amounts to 11.77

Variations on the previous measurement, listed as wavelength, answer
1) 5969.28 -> 11.35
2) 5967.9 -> 12.8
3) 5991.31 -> 12.14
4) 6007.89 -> 11.51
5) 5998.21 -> 11.79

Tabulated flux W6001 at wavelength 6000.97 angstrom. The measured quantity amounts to 11.23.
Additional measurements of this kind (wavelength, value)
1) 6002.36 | 10.67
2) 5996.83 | 11.61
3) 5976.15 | 12.35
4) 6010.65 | 11.17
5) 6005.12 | 11.38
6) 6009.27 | 12.22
